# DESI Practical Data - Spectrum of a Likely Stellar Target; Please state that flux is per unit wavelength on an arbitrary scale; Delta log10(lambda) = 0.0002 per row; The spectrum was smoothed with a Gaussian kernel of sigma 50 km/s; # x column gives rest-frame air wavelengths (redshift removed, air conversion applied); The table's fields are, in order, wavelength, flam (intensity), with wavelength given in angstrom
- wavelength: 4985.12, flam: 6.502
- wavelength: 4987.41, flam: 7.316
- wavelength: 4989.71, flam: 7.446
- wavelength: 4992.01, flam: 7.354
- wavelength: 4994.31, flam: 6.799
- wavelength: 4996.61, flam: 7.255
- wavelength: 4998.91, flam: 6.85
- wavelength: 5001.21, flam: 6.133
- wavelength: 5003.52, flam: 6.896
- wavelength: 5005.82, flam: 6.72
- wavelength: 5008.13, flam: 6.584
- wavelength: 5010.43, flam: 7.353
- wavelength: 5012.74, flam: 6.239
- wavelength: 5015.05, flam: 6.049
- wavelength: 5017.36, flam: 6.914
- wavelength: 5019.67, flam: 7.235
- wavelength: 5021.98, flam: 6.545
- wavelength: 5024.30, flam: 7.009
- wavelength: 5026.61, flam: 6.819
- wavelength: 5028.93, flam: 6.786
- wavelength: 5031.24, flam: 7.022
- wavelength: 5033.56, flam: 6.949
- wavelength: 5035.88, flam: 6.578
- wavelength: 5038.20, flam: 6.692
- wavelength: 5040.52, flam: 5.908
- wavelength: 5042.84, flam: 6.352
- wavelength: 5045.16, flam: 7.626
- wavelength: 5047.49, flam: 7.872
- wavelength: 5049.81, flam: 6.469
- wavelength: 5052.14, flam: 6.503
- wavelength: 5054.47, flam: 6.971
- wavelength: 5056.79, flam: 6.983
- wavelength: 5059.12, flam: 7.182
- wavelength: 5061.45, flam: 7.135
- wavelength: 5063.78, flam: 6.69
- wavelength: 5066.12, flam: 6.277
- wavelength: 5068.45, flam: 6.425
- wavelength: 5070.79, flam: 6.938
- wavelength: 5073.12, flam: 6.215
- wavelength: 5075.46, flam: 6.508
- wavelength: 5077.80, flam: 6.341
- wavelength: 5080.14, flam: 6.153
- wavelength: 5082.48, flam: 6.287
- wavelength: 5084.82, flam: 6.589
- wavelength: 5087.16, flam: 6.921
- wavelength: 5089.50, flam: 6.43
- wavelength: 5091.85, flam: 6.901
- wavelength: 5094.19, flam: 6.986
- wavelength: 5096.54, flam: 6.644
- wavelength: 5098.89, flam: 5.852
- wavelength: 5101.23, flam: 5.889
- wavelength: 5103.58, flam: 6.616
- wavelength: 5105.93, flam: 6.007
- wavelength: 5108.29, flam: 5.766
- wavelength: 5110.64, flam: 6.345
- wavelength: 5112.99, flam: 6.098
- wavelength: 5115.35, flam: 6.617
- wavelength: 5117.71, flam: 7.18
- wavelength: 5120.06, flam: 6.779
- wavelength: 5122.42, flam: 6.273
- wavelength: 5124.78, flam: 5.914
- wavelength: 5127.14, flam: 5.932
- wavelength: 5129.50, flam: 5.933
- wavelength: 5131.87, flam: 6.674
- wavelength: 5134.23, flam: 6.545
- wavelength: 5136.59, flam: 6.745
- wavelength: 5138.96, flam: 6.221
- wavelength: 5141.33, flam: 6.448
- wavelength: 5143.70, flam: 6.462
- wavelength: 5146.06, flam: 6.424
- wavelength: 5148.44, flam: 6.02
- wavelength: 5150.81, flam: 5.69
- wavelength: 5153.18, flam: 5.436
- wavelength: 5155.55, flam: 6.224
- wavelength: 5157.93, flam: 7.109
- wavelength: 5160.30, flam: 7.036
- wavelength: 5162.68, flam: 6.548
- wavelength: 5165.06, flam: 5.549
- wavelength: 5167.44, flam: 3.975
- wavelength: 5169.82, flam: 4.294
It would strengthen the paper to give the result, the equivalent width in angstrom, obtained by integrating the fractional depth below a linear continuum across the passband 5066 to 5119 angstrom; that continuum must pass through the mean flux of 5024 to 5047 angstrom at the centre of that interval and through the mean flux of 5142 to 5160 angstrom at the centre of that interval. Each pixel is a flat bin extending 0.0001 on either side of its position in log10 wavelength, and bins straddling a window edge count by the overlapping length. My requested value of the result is 0.7 angstrom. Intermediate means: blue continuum 6.8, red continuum 6.25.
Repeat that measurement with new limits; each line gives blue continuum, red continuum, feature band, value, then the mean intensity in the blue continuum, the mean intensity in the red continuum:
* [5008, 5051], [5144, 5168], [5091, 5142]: -0.6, 6.79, 6.07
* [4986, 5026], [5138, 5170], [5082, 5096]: -0.7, 6.86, 6.01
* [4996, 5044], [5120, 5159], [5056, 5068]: -0.5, 6.7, 6.27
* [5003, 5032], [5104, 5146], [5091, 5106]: 0.1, 6.78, 6.36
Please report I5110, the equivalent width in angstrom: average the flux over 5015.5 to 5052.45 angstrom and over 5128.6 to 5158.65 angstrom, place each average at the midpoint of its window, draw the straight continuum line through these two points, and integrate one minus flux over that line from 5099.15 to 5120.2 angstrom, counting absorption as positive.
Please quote 0.4 angstrom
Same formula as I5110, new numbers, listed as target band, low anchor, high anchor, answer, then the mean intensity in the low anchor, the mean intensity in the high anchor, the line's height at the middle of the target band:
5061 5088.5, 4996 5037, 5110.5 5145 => 0.2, 6.77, 6.41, 6.58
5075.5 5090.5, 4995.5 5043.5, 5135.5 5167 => 0.1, 6.71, 6.24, 6.49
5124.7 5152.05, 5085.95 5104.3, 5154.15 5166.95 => 0.6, 6.53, 6.34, 6.4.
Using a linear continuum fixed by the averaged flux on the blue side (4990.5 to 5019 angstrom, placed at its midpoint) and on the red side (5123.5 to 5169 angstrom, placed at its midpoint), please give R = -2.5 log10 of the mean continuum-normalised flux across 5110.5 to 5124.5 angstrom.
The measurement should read -0.044 mag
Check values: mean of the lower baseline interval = 6.78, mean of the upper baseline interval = 6.14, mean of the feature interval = 6.52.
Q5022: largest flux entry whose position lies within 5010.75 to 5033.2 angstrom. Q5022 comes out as 7.235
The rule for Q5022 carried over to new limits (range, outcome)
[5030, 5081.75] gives 7.872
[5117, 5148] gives 7.18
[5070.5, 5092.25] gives 6.938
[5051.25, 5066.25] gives 7.182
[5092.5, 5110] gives 6.986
